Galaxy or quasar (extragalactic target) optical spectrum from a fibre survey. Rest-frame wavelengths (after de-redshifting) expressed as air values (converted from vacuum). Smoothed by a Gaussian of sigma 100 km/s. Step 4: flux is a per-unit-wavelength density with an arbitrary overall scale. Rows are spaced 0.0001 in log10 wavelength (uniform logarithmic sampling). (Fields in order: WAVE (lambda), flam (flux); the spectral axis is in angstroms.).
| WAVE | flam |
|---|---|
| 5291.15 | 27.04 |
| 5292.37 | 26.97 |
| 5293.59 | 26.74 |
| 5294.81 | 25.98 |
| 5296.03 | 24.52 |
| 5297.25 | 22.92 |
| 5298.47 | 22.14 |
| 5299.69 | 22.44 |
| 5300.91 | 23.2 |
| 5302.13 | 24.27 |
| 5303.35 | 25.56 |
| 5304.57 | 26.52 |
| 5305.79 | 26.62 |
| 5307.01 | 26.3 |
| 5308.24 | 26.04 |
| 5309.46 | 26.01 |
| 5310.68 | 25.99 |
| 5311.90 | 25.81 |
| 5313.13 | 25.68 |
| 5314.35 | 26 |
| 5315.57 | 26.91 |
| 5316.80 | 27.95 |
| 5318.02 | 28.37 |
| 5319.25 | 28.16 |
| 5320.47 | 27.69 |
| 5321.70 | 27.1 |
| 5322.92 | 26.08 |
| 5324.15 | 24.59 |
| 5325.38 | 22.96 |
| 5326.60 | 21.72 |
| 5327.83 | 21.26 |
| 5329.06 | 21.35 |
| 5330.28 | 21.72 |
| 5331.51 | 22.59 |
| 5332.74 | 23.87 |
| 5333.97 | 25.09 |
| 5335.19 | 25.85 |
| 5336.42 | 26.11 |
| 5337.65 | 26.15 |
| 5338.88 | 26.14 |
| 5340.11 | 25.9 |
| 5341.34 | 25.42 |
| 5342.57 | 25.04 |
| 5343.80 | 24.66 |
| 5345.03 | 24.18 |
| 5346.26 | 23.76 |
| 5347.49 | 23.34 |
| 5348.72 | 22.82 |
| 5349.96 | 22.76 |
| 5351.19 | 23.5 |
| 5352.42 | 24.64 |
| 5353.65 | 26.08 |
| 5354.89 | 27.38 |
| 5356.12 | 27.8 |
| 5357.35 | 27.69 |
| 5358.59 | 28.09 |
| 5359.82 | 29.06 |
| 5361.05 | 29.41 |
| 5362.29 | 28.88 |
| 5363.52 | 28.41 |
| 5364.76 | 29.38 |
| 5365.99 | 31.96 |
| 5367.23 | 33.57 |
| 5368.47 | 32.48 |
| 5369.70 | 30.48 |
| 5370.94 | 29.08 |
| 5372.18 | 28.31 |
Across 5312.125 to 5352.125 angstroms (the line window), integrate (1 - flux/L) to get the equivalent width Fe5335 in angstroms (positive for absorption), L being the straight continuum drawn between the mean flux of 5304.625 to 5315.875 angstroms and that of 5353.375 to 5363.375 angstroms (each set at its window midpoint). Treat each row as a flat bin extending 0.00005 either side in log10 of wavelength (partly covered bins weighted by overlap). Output 3.2 angstroms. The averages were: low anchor 26.2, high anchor 28.1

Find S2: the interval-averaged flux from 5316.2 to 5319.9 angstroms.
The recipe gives 28.2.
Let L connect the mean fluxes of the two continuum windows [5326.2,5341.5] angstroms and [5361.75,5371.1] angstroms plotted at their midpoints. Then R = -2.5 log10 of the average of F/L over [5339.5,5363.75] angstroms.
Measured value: 0.07 mag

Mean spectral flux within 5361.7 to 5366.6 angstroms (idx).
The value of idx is 29.7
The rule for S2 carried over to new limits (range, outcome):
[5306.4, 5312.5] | 26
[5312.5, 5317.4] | 26.6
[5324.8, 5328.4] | 22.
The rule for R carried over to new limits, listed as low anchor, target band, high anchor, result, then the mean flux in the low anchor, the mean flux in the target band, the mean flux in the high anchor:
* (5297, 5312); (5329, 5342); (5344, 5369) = 0.07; 24.9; 24.7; 27.2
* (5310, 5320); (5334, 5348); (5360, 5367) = 0.13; 26.9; 25.2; 29.8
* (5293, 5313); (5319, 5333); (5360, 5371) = 0.13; 25.1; 24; 30.4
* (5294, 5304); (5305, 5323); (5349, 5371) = -0.07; 23.9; 26.7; 28.3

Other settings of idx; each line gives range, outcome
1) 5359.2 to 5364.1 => 29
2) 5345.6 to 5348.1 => 23.6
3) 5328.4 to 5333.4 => 22.4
